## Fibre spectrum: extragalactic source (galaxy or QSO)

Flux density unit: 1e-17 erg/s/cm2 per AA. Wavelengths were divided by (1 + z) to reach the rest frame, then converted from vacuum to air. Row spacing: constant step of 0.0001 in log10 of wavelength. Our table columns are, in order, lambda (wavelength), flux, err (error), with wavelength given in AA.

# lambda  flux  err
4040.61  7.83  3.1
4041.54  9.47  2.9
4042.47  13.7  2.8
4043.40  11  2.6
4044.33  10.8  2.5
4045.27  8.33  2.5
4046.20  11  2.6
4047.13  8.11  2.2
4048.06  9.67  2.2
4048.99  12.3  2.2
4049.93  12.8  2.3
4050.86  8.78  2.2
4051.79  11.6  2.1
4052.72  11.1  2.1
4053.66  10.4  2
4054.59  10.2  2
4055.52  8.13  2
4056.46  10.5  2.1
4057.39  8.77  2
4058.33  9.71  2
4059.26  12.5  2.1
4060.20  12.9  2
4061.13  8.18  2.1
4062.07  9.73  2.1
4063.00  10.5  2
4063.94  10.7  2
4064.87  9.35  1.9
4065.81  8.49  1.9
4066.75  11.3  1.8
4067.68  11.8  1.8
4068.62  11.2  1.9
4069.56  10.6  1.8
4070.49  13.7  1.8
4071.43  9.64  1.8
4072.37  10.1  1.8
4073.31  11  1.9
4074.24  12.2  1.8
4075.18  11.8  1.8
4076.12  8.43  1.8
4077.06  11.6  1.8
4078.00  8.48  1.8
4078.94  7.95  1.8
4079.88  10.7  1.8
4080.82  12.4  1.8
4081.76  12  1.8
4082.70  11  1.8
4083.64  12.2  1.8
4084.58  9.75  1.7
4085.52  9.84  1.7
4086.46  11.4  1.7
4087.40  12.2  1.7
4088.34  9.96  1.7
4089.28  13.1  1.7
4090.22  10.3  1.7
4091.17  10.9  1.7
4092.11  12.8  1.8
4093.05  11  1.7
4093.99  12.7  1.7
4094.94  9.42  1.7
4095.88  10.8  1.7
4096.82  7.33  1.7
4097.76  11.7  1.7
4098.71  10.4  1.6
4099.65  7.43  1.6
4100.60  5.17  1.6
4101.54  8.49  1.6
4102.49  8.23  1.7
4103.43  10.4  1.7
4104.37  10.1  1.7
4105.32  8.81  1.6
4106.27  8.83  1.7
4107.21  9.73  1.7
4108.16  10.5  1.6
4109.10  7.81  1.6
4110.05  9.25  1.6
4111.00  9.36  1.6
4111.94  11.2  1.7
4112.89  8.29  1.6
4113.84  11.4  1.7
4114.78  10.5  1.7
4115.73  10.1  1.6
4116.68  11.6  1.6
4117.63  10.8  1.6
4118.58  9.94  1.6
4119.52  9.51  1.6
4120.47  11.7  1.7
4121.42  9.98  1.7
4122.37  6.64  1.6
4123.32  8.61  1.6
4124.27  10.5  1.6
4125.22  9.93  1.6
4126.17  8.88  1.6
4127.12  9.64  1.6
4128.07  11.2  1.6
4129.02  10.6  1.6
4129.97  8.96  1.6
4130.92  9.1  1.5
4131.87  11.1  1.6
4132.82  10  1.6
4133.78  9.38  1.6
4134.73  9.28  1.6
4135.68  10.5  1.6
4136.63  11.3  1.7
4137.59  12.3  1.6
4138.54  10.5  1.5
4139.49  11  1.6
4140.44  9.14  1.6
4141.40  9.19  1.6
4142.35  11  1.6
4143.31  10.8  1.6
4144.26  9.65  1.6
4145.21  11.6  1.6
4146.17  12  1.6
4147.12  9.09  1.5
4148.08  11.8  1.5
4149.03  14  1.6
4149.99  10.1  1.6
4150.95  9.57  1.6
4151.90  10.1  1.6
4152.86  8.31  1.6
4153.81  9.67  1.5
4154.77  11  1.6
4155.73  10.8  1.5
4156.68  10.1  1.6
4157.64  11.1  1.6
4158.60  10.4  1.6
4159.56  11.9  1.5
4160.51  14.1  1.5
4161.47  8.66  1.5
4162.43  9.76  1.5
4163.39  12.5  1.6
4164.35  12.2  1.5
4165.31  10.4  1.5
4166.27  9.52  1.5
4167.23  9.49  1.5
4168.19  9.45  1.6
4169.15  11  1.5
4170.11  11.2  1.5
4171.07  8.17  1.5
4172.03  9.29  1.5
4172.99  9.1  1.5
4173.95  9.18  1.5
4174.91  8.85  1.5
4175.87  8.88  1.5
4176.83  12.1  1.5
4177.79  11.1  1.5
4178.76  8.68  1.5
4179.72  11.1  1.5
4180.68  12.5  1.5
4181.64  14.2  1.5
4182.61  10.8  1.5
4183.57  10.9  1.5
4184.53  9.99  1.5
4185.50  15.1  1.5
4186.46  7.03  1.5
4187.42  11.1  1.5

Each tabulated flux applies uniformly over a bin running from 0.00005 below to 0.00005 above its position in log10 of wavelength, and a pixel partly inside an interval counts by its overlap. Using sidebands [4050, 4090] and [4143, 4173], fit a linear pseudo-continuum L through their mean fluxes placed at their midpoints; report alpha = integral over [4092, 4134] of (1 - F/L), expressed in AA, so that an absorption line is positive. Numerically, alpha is 3.3 AA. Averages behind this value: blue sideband 10.6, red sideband 10.5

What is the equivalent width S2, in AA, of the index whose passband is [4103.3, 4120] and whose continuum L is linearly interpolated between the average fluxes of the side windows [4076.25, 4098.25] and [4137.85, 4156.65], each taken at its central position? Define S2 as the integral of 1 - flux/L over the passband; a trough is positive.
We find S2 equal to 1.2 AA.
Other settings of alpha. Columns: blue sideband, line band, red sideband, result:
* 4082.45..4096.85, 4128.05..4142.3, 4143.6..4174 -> 0.6 AA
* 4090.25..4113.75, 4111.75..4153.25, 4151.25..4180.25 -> -1.2 AA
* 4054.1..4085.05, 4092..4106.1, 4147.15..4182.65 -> 1.3 AA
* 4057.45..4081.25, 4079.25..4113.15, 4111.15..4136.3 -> 0.4 AA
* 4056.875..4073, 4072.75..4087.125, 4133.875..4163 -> -0.2 AA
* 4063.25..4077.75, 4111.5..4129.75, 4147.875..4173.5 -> 1.0 AA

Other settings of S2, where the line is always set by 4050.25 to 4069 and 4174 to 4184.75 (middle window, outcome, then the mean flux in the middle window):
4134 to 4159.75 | 0.2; 10.6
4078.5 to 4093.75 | -1.0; 11.1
